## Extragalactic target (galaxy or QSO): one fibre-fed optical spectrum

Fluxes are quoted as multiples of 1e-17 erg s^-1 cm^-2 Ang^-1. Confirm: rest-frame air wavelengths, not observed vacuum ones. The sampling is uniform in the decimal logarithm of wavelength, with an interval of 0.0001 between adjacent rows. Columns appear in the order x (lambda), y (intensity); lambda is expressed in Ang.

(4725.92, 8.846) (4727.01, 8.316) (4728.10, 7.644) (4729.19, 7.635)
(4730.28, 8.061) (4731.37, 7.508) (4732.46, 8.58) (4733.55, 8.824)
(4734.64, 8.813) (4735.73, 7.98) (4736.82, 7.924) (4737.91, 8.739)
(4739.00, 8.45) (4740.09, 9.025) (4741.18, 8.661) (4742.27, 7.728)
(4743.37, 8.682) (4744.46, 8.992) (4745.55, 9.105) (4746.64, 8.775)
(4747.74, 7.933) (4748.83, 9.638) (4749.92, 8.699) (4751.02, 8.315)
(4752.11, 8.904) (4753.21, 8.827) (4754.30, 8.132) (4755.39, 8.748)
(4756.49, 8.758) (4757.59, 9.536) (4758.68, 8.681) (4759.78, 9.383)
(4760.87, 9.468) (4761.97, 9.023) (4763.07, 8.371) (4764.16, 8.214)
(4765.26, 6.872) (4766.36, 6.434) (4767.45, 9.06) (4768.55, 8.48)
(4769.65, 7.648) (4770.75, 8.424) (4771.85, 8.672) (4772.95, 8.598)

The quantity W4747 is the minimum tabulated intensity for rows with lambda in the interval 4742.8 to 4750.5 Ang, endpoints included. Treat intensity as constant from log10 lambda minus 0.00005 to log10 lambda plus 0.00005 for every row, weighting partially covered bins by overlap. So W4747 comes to 7.933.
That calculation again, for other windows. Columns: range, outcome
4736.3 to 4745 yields 7.728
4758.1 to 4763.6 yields 8.371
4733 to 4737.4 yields 7.924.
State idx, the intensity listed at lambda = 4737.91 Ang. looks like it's 8.739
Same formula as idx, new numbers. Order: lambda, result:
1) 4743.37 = 8.682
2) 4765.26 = 6.872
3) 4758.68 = 8.681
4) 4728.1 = 7.644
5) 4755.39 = 8.748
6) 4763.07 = 8.371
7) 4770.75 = 8.424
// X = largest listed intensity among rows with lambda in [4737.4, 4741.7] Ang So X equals 9.025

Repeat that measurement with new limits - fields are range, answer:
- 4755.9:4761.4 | 9.536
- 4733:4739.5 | 8.824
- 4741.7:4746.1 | 9.105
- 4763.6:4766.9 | 8.214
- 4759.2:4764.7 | 9.468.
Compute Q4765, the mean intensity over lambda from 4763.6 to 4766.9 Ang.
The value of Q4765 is 7.18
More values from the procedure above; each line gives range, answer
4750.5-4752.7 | 8.61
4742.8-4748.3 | 8.69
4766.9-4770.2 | 8.4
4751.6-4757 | 8.67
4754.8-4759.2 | 8.93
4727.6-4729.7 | 7.64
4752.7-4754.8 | 8.5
